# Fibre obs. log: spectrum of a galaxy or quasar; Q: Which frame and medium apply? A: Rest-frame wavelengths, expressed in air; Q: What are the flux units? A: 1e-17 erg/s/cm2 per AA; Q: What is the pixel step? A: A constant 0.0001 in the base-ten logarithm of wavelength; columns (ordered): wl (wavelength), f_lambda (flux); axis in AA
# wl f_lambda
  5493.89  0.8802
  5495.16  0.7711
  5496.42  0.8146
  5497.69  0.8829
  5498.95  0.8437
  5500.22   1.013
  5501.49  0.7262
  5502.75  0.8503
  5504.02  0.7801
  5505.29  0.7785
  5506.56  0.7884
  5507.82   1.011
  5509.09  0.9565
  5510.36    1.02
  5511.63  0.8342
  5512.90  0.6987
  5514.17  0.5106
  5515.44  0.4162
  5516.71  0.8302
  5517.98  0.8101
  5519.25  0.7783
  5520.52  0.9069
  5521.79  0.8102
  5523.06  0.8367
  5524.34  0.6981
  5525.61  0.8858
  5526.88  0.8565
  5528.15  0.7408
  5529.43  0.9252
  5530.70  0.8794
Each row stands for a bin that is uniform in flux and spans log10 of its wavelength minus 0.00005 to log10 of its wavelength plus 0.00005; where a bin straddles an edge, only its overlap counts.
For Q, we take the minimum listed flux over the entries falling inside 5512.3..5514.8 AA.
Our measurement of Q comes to 0.5106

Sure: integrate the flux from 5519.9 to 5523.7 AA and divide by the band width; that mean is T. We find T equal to 0.851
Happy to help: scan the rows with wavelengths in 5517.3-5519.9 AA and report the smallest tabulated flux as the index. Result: 0.7783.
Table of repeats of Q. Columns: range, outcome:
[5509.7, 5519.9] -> 0.4162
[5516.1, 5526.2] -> 0.6981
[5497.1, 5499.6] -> 0.8437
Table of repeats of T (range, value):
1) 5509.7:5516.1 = 0.697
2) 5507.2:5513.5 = 0.904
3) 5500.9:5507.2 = 0.787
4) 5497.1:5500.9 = 0.911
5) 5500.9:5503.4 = 0.791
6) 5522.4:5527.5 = 0.819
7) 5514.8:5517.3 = 0.619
